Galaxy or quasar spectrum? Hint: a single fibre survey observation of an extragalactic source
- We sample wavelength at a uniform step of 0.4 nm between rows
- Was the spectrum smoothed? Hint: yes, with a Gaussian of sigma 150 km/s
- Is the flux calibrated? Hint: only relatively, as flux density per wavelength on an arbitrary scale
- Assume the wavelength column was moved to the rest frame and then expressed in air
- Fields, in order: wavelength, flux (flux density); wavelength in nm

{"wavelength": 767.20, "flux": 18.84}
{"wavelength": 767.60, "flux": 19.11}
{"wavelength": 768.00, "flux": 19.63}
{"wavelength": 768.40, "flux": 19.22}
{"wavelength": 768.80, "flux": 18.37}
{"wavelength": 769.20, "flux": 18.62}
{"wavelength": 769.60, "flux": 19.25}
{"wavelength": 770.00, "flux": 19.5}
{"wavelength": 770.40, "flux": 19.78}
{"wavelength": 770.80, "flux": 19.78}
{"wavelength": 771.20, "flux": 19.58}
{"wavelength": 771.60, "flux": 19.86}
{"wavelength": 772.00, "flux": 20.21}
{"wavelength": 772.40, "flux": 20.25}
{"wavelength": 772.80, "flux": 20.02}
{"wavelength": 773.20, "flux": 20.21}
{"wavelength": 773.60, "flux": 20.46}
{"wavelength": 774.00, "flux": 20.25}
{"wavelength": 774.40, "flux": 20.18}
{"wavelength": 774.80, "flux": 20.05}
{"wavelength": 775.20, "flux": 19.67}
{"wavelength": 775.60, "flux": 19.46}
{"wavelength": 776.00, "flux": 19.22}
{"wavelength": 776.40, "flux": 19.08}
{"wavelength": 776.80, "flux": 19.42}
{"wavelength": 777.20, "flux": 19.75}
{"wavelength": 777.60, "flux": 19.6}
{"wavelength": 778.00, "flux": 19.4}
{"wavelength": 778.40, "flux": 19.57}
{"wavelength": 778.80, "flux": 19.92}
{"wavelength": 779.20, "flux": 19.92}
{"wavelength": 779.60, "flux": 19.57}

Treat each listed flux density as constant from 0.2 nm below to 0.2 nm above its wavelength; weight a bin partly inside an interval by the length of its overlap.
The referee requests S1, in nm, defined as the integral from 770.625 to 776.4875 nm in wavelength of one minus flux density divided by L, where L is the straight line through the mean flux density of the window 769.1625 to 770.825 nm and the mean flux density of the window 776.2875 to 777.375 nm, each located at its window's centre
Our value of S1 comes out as -0.143 nm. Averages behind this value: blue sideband 19.4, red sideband 19.4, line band 19.9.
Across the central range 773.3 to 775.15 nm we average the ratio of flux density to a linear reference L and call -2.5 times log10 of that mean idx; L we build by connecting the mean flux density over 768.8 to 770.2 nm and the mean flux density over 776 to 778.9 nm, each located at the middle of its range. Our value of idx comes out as -0.05 mag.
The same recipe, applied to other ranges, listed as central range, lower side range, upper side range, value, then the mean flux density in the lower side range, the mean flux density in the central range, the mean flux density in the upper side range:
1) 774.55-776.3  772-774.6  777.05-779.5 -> 0.02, 20.2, 19.6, 19.7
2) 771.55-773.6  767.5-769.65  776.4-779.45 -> -0.05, 19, 20.2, 19.6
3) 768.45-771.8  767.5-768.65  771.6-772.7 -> 0.02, 19.3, 19.3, 20.1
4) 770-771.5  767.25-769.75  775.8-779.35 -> -0.03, 19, 19.7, 19.5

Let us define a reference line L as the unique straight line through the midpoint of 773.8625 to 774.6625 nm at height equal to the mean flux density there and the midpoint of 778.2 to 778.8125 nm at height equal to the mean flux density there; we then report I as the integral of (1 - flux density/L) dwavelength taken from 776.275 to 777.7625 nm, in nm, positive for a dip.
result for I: 0.03 nm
